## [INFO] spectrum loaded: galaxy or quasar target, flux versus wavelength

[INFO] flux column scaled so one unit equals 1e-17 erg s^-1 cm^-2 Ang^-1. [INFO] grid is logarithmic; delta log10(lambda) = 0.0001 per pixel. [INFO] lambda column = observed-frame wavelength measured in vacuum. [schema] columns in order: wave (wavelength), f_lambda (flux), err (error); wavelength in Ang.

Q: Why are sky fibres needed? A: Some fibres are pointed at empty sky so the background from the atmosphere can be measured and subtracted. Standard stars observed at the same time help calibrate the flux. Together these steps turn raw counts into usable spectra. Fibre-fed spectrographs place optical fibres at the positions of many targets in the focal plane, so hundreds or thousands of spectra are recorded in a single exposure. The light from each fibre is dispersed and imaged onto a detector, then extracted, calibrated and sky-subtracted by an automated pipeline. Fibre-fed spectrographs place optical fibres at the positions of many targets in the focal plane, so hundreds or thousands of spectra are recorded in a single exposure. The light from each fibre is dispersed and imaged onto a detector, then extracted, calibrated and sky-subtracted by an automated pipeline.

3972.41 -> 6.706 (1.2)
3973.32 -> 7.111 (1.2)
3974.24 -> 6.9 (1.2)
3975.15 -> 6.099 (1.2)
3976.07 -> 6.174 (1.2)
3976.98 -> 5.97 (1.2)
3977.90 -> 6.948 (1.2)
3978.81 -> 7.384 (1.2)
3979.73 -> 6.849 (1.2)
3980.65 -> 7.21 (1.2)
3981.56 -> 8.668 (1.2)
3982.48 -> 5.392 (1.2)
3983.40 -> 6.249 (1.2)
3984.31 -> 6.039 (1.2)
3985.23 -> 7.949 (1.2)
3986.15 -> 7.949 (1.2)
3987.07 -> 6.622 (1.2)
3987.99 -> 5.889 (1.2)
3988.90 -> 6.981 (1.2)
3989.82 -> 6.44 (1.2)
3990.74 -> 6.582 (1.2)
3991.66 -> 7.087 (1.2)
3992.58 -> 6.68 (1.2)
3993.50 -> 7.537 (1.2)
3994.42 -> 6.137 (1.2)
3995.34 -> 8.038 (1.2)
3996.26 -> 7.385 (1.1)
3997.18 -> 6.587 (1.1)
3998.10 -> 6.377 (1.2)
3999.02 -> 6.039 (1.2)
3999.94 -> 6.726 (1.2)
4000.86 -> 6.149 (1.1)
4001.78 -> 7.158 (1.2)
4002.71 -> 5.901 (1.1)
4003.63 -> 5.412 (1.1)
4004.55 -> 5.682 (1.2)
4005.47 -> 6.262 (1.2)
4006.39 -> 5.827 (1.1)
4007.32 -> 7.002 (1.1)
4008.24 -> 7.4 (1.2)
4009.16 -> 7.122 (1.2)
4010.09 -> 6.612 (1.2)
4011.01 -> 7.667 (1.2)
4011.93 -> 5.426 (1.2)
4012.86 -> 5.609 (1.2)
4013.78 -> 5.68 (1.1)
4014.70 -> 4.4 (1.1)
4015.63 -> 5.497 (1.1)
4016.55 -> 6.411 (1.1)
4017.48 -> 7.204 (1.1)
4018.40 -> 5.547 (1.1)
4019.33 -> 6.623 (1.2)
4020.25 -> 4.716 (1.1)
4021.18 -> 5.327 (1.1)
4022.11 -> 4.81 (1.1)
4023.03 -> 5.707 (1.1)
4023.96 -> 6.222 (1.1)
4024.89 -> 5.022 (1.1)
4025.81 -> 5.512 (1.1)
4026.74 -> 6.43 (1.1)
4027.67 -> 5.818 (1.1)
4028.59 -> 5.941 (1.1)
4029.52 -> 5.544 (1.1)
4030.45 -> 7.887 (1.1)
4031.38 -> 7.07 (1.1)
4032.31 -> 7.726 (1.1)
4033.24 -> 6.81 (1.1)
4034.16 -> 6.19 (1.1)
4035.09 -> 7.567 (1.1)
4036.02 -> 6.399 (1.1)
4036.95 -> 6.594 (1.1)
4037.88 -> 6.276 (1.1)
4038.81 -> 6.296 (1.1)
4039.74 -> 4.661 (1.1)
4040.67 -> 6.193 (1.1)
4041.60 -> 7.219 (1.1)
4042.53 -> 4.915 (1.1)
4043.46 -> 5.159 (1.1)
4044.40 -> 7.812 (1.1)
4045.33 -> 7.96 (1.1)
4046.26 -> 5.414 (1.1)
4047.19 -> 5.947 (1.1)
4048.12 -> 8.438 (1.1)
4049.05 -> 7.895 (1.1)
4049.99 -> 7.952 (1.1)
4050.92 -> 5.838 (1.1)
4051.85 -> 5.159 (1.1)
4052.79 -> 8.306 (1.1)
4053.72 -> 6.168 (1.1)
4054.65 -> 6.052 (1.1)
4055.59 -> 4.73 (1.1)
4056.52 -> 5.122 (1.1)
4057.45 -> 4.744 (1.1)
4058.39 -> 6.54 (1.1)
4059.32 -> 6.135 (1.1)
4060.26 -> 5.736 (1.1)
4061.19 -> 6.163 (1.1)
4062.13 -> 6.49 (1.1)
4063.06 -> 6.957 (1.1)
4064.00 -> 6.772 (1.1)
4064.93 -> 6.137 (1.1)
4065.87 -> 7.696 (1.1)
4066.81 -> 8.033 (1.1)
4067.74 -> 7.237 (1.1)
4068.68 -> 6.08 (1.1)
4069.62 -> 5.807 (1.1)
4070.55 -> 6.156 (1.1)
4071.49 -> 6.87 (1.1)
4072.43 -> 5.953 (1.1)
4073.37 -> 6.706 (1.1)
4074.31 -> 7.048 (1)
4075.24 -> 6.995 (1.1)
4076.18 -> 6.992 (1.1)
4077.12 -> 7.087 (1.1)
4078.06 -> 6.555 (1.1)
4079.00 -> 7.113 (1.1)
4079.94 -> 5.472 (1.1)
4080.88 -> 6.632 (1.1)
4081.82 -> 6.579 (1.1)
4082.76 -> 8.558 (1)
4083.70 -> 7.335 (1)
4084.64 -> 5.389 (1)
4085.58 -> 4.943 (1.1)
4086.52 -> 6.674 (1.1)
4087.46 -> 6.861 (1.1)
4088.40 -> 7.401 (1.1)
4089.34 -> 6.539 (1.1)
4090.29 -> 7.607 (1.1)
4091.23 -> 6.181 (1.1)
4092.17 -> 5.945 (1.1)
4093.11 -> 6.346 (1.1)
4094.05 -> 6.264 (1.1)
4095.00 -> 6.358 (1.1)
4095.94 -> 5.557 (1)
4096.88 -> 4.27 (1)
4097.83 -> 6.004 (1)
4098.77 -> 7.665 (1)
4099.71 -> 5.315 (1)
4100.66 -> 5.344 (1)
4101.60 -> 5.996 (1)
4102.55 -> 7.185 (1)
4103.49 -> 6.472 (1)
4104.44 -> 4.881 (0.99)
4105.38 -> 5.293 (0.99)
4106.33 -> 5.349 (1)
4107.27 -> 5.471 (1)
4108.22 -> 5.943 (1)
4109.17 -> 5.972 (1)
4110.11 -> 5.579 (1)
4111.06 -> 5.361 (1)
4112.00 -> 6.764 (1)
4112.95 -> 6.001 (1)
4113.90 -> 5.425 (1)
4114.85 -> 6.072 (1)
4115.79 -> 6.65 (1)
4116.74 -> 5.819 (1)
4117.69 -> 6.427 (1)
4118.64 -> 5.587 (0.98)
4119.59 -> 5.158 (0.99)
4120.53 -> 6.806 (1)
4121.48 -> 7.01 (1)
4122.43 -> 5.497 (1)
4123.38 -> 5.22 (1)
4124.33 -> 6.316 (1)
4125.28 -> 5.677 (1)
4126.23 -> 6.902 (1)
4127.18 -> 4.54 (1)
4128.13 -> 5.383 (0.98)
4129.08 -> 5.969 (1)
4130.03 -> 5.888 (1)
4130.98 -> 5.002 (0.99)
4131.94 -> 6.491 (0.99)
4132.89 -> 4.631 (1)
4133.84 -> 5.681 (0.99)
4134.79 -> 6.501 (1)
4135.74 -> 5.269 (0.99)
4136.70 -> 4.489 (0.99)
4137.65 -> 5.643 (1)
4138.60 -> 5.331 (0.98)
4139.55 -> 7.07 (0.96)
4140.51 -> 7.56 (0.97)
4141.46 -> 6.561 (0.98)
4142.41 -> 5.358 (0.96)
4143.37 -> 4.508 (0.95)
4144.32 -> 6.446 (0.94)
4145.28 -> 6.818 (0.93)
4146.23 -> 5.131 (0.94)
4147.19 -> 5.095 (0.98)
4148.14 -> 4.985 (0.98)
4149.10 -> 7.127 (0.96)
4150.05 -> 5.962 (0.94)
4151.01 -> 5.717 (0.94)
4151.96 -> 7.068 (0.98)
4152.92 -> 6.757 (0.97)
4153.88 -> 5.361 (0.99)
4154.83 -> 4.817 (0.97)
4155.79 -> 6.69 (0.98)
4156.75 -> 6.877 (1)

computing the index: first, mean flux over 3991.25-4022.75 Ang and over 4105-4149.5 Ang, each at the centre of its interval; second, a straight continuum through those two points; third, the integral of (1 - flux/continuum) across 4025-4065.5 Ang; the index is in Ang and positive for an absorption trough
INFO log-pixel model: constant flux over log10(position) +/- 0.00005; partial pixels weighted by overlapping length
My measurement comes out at -1.6 Ang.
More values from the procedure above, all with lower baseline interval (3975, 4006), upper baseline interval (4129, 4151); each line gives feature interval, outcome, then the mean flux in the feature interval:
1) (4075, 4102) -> -1.4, 6.41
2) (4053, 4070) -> -0.1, 6.29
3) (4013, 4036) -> 1.4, 6.07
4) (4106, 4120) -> 0.3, 5.85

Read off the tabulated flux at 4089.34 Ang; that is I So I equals 6.539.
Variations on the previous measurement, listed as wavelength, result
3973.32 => 7.111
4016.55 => 6.411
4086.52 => 6.674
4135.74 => 5.269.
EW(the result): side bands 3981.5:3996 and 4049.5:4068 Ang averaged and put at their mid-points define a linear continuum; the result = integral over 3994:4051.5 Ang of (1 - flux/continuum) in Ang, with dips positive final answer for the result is 2.5 Ang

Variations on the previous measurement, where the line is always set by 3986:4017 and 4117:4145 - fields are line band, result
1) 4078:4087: -0.68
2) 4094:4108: 0.38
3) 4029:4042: -0.61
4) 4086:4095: -0.88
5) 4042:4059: -0.32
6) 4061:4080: -1.83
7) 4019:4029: 1.13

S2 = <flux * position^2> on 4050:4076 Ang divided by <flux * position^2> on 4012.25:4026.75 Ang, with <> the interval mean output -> 1.16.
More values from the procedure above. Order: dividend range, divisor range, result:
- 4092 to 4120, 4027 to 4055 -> 0.92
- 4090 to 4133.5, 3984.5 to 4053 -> 0.96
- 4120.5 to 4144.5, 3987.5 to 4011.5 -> 0.93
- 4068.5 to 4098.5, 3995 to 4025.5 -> 1.09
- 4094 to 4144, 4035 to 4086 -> 0.93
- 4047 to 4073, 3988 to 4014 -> 1.02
